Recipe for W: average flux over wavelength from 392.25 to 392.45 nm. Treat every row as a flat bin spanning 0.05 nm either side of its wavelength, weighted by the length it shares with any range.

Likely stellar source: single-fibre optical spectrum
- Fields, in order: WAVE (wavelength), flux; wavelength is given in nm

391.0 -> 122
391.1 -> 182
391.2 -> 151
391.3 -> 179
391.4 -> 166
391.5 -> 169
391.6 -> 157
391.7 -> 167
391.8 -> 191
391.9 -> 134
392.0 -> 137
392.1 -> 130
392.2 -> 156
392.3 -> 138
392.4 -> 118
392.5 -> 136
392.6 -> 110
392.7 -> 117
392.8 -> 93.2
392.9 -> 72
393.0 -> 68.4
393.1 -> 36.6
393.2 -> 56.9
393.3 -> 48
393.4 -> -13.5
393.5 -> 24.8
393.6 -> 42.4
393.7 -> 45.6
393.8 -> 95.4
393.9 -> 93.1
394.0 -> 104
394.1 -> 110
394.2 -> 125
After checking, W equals 128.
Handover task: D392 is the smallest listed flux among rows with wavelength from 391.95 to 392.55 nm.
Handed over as 118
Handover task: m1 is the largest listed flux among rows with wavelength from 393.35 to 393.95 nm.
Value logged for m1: 95.4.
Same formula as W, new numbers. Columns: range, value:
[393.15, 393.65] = 31.7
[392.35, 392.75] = 120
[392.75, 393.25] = 65.4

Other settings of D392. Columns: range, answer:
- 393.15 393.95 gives -13.5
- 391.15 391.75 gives 151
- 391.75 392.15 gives 130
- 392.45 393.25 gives 36.6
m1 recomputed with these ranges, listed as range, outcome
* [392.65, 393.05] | 117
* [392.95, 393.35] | 68.4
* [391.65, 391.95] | 191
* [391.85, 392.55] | 156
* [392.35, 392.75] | 136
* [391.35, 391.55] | 169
